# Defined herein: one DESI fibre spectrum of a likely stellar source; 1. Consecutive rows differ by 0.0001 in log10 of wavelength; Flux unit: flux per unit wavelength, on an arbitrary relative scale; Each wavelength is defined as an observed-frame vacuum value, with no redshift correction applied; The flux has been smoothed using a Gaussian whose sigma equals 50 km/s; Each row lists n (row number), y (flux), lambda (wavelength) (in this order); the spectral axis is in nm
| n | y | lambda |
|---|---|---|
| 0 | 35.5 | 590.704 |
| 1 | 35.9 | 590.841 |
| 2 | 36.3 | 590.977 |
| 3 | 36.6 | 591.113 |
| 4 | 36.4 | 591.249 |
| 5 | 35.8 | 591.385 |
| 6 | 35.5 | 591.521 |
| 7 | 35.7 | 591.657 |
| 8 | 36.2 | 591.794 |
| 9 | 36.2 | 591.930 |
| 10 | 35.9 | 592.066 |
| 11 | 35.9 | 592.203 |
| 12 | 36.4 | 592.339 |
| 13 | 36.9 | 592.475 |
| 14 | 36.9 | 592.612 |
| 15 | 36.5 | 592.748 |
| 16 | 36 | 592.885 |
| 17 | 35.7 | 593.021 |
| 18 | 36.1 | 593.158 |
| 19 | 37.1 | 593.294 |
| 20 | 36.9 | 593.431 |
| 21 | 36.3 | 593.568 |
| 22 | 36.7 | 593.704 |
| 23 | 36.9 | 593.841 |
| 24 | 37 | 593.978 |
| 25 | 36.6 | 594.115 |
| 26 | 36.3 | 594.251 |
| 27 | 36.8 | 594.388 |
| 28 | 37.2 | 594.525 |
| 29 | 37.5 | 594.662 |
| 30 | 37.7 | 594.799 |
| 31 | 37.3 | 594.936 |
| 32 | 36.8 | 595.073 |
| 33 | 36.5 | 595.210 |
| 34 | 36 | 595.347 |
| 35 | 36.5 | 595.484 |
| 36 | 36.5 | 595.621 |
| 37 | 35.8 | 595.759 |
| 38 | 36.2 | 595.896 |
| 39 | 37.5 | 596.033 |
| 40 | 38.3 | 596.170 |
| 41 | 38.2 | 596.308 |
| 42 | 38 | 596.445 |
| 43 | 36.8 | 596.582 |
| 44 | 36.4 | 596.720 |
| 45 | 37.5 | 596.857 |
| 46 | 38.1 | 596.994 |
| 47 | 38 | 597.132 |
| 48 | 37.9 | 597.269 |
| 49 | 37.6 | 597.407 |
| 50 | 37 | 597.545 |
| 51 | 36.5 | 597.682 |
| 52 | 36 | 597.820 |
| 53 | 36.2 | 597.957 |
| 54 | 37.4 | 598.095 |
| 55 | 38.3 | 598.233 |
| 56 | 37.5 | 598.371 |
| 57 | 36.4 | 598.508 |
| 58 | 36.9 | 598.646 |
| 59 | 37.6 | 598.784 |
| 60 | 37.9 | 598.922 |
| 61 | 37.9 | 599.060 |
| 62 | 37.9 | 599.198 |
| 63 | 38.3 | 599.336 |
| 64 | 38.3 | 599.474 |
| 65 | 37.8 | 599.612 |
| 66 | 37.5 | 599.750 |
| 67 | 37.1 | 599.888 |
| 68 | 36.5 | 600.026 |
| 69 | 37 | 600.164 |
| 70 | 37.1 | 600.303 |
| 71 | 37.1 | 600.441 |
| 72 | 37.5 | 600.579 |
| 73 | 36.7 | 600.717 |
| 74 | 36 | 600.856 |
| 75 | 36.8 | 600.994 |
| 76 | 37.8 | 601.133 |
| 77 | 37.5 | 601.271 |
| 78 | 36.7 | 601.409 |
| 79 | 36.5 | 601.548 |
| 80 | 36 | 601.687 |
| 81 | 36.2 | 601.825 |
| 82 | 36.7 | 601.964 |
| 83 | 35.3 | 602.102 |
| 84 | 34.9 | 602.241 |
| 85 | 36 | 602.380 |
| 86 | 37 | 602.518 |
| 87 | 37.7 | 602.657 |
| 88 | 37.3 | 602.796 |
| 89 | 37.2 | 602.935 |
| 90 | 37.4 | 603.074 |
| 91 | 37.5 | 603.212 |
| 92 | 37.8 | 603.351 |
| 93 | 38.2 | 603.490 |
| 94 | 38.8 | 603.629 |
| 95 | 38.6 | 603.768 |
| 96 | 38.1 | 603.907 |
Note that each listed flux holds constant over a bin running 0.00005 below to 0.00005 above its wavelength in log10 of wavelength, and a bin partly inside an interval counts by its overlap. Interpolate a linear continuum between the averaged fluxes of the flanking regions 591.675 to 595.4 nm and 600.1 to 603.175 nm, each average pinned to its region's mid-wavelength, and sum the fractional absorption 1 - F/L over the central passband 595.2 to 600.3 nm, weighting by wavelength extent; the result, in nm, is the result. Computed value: -0.08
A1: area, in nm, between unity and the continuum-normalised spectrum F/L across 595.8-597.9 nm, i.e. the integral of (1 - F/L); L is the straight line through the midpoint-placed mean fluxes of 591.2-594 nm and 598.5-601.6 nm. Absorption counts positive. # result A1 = -0.03 nm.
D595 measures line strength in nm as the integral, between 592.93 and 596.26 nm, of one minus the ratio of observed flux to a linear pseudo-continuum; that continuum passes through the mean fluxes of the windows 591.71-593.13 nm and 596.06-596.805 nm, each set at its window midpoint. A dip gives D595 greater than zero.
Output 0.02 nm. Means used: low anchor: 36.2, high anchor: 37.5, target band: 36.8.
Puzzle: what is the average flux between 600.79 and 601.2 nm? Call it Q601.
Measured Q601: 36.8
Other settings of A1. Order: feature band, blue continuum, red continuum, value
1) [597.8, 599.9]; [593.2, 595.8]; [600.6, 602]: -0.043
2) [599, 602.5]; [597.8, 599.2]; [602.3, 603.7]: 0.043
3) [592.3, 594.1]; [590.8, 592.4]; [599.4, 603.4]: -0.018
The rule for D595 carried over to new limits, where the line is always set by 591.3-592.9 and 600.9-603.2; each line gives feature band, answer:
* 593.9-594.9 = -0.02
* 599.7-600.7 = -0.01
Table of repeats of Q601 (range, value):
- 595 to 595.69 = 36.5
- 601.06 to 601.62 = 37.1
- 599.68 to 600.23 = 37.1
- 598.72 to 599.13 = 37.8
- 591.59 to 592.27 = 35.9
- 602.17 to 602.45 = 35.5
